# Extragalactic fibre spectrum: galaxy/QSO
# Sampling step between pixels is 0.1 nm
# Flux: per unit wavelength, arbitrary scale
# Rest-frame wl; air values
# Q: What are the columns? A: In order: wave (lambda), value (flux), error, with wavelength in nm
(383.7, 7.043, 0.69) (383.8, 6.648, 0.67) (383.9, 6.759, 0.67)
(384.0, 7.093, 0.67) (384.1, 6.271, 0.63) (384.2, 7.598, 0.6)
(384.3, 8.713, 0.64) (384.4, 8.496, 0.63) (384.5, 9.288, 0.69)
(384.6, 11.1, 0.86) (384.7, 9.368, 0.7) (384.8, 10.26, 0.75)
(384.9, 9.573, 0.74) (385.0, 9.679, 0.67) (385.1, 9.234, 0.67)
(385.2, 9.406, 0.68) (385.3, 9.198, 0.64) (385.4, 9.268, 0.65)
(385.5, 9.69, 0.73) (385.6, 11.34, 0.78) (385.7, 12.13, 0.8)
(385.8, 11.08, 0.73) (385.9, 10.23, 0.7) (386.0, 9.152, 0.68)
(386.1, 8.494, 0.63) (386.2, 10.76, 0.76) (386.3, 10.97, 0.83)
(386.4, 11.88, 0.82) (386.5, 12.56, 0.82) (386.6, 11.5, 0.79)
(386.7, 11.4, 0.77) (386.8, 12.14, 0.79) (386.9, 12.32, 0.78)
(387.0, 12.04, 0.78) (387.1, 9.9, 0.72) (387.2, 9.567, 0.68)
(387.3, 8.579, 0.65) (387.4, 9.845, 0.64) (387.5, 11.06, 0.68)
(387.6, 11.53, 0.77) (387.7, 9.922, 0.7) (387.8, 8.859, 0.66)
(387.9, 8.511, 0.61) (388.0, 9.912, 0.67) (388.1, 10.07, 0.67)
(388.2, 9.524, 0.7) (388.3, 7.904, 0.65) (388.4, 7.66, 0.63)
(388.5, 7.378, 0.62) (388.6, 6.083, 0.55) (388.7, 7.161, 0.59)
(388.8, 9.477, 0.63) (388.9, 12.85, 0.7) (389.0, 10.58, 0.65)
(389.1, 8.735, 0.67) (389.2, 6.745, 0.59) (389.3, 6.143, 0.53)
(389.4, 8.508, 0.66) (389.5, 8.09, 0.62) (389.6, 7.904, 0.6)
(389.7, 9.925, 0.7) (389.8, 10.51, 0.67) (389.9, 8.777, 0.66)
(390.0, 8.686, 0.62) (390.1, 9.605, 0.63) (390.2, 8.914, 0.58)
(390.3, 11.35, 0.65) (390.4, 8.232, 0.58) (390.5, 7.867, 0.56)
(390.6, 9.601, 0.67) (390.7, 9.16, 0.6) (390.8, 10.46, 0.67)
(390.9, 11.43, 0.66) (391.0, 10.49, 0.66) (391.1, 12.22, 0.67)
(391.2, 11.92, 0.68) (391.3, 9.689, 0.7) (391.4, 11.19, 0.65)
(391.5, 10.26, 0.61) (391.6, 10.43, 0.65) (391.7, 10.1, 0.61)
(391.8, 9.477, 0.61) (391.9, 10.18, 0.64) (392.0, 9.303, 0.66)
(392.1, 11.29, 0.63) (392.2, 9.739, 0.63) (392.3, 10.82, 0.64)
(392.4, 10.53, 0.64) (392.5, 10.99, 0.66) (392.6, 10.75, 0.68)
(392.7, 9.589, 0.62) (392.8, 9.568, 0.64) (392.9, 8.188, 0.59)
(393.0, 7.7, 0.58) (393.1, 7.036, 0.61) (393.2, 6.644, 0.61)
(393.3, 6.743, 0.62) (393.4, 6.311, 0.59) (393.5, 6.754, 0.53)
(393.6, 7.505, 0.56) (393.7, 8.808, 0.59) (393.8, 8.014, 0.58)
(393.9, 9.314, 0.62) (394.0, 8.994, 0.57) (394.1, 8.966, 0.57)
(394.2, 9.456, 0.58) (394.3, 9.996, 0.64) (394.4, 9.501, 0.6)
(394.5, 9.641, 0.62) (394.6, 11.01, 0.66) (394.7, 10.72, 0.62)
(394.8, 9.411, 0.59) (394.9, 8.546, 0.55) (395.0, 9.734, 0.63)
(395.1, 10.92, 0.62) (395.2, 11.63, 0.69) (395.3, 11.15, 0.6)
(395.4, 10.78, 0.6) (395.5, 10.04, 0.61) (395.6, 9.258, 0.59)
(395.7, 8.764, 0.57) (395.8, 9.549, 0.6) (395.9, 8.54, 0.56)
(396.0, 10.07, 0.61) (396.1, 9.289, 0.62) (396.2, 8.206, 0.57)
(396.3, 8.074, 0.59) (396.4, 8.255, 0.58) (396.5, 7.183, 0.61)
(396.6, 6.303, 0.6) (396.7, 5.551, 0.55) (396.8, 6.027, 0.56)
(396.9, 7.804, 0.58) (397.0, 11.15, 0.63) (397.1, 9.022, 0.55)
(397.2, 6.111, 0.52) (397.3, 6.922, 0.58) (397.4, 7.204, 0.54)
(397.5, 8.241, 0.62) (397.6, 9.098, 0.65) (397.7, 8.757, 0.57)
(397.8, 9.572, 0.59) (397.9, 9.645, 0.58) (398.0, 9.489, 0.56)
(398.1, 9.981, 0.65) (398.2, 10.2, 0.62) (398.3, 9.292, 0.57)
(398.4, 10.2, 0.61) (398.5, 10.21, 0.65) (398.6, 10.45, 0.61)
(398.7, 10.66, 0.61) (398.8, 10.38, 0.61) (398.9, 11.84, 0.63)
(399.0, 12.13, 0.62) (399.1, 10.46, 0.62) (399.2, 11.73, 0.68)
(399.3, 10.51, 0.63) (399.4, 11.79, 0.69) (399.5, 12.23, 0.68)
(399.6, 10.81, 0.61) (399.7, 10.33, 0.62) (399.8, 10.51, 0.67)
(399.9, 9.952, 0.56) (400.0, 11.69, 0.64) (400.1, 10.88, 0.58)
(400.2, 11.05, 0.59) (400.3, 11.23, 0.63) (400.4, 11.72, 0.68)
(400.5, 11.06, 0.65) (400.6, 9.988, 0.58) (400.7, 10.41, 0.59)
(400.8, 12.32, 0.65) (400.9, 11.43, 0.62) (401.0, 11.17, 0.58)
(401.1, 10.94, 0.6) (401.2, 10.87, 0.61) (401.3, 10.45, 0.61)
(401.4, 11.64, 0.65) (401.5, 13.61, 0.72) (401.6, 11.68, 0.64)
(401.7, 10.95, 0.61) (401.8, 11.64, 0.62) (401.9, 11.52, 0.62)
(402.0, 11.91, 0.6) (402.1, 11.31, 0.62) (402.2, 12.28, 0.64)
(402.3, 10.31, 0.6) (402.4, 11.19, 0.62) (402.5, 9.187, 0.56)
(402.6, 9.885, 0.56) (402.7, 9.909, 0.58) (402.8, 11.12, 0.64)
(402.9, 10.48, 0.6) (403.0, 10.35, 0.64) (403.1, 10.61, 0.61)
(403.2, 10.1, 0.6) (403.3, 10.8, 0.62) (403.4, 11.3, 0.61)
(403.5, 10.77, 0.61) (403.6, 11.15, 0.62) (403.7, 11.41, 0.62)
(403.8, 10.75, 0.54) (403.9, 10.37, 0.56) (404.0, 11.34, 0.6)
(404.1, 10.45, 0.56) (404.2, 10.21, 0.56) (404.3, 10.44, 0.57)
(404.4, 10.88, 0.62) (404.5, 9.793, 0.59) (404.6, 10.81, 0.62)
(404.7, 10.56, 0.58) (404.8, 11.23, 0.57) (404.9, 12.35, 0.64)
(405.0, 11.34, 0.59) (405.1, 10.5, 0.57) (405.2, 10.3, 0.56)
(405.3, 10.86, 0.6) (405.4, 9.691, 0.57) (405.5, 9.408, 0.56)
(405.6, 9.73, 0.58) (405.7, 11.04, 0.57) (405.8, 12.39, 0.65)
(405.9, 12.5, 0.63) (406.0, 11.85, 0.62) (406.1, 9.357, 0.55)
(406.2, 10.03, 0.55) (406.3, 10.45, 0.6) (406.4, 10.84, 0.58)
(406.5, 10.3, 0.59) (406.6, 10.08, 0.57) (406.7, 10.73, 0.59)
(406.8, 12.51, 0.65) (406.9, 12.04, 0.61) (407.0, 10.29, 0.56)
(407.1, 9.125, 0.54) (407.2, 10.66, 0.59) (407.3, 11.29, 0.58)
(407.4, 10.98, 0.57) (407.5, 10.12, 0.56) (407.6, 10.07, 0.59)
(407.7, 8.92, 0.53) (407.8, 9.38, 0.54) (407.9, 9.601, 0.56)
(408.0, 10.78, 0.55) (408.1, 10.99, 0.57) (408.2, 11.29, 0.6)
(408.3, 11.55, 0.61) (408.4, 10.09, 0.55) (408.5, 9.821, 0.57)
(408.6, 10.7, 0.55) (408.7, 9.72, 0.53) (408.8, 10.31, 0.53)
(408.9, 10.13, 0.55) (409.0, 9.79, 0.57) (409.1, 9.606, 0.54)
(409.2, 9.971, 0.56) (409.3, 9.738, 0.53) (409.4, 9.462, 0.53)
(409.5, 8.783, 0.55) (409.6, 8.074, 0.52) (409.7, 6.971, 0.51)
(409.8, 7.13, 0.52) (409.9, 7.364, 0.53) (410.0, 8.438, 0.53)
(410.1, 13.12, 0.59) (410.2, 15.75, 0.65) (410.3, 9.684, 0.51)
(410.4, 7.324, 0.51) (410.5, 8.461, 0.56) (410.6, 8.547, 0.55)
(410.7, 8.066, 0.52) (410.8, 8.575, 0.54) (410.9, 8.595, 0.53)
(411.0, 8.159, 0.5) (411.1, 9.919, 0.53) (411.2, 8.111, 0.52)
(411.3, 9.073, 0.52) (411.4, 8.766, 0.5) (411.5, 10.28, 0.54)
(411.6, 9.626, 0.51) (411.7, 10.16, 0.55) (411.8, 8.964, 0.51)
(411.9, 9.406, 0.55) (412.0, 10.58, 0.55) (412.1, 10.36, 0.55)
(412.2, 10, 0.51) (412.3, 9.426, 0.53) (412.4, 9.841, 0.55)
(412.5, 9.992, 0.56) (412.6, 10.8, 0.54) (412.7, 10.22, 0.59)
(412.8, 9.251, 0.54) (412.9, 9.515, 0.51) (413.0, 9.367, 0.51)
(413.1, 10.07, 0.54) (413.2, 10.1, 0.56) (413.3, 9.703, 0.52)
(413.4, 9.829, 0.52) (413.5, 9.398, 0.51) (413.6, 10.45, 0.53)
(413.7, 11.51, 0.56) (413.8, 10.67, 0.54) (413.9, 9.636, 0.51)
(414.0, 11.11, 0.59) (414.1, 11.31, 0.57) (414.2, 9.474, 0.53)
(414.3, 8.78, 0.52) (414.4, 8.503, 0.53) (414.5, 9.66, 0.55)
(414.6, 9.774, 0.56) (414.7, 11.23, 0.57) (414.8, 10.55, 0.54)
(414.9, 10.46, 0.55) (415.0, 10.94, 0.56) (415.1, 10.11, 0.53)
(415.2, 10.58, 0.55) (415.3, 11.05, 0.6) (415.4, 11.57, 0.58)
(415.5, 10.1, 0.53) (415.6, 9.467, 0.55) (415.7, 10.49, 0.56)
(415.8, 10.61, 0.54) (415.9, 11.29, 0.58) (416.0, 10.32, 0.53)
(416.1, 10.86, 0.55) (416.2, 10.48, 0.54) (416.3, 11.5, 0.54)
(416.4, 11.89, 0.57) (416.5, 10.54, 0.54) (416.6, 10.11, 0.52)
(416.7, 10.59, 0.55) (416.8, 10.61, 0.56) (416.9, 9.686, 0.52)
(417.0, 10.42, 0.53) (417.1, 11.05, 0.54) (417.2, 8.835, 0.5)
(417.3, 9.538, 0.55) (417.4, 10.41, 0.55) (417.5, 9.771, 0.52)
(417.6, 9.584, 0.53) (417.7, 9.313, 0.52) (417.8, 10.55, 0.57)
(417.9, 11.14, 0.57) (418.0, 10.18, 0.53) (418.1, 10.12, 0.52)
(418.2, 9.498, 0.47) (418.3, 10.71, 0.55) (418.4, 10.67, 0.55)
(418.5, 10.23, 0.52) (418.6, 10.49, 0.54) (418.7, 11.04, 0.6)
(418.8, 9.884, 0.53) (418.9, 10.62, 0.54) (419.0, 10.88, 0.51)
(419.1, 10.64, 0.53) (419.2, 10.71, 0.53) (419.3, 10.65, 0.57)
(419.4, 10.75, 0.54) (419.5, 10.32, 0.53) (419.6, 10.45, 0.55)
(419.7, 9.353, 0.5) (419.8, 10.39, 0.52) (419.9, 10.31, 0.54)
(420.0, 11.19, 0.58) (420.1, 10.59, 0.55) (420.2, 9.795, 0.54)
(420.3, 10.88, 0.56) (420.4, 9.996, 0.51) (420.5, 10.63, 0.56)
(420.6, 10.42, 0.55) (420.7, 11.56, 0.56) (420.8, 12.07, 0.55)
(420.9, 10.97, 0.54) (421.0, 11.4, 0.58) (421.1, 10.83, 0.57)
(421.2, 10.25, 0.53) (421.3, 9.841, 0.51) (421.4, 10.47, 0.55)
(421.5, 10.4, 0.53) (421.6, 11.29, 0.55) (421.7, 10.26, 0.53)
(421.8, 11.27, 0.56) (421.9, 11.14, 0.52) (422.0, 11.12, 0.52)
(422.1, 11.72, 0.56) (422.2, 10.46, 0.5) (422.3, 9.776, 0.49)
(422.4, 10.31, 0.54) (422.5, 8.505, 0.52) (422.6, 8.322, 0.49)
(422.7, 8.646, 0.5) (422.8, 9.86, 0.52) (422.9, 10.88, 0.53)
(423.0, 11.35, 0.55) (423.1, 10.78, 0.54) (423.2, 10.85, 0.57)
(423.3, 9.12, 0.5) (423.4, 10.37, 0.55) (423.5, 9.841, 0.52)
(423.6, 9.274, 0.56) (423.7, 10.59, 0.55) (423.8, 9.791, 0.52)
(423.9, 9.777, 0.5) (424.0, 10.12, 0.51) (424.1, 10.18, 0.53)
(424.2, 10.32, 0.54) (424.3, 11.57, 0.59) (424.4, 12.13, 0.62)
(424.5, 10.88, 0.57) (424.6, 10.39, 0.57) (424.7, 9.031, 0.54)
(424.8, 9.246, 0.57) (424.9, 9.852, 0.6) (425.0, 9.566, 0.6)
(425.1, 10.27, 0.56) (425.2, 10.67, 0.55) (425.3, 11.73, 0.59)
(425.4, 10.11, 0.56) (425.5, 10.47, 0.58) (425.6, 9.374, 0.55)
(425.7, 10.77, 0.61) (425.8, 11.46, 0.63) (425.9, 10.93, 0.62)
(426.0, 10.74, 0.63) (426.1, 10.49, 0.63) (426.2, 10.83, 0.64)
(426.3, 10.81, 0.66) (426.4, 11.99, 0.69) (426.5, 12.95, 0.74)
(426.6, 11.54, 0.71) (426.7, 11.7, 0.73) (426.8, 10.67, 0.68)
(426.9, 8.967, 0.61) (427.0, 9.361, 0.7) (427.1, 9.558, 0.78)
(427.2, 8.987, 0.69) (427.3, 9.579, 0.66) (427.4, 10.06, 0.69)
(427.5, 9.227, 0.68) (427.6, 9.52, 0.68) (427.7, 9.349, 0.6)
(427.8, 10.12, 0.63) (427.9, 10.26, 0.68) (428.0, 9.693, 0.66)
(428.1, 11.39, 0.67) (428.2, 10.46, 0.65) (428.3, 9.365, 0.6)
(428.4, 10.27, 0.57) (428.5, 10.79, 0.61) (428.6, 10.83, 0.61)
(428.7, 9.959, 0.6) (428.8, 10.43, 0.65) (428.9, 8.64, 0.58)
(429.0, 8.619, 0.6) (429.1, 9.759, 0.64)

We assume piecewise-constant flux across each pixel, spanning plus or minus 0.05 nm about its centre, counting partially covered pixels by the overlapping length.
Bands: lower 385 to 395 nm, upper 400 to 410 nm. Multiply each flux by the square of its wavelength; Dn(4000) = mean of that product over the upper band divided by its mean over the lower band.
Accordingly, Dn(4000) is 1.2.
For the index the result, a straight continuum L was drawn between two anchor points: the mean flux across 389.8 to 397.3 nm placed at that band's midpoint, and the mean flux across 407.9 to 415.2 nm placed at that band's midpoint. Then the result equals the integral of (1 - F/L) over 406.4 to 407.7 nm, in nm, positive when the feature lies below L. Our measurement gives -0.13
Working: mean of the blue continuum 9.25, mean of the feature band 10.6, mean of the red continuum 9.78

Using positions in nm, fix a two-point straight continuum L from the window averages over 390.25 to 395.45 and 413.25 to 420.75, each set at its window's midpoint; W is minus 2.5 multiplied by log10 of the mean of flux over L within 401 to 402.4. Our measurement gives -0.16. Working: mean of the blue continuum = 9.62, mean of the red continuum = 10.4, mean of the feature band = 11.4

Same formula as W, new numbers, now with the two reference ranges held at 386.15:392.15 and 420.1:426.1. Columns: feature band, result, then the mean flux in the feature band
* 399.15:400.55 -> -0.113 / 11.1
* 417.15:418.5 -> 0.031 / 10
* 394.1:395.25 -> -0.010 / 10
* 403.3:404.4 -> -0.077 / 10.8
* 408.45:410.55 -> 0.070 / 9.54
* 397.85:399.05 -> -0.042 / 10.4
